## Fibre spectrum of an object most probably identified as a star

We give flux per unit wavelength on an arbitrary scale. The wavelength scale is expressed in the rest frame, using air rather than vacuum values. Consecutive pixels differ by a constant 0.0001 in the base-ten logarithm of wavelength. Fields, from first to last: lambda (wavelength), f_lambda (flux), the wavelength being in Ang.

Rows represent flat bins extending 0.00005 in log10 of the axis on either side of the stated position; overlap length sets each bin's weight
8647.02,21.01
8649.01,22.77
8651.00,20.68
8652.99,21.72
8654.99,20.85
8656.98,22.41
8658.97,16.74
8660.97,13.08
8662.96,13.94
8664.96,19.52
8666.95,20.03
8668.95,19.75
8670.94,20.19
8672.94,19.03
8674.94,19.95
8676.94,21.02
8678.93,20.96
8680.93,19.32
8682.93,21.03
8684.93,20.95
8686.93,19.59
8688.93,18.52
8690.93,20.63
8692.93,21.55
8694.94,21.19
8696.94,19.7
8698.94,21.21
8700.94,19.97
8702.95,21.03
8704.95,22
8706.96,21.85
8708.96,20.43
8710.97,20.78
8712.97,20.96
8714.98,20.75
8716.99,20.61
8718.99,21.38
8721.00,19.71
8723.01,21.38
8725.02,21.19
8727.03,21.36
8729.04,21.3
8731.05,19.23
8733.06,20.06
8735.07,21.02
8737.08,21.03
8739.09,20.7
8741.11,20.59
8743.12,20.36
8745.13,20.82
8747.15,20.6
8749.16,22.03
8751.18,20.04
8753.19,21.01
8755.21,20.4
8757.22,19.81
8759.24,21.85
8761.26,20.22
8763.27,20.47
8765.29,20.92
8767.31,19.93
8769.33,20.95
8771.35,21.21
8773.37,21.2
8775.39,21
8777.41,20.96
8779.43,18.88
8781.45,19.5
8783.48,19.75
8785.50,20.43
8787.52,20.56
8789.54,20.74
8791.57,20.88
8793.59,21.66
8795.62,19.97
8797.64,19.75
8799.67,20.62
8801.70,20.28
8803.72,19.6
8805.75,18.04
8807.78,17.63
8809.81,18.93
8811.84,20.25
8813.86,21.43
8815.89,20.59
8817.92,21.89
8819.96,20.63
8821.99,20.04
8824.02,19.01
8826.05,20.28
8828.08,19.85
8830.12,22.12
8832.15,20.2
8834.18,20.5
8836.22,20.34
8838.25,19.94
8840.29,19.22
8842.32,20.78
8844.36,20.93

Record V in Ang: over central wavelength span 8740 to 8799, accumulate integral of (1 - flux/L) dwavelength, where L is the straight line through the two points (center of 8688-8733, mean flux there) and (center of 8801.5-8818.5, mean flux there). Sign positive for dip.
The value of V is -1.1 Ang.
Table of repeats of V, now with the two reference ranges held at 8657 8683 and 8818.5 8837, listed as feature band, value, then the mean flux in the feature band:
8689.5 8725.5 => -3.1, 20.9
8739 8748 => -0.5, 20.6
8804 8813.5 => 0.6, 19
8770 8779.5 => -0.5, 20.8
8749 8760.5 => -0.6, 20.7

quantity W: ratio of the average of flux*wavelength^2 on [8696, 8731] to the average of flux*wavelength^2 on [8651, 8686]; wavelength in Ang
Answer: 1.08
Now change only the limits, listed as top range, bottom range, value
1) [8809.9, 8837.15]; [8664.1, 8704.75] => 1.04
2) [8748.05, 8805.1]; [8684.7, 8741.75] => 1.00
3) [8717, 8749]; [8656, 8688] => 1.09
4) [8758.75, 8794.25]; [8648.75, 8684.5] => 1.08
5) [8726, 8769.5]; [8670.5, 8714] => 1.02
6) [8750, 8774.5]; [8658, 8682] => 1.13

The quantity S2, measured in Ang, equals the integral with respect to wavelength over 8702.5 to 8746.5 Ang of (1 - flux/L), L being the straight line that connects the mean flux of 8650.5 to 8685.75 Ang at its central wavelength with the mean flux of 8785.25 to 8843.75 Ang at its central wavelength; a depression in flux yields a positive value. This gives -2.4 Ang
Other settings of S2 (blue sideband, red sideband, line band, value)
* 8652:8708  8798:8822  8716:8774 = -2.3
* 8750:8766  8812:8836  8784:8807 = 0.4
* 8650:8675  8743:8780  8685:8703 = -0.7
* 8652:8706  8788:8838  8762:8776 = -0.5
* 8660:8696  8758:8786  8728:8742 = -0.3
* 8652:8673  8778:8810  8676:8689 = -0.9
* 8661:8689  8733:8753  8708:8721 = -0.4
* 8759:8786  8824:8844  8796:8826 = 0.7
